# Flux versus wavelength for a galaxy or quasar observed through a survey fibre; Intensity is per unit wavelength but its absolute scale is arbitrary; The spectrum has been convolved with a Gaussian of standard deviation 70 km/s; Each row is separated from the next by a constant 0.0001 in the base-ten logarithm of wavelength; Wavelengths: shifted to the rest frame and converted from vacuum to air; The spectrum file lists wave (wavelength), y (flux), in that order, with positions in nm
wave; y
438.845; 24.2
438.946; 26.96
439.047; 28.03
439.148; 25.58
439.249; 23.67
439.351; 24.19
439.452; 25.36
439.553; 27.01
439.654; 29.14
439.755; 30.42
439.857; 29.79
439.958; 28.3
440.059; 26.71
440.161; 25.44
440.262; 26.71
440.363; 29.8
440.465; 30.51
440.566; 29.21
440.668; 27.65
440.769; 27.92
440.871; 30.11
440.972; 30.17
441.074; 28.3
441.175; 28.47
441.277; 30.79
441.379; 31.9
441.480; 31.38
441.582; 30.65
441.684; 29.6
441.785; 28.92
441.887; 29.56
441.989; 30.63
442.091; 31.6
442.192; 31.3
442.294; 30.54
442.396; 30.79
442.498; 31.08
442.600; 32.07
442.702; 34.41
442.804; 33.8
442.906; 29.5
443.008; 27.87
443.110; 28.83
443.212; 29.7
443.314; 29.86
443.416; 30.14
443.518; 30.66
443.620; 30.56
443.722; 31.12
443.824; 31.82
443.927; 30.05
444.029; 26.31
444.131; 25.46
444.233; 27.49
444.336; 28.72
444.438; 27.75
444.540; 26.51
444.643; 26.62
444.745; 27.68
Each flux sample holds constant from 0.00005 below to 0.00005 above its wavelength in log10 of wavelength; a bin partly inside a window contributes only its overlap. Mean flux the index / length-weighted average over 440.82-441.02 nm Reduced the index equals 30.2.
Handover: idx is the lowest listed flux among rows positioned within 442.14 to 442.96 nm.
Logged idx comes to 29.5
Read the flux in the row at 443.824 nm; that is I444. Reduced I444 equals 31.82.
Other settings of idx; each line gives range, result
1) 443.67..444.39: 25.46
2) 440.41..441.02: 27.65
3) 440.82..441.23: 28.3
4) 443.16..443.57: 29.7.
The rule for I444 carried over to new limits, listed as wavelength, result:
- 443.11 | 28.83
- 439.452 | 25.36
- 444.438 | 27.75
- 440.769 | 27.92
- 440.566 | 29.21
